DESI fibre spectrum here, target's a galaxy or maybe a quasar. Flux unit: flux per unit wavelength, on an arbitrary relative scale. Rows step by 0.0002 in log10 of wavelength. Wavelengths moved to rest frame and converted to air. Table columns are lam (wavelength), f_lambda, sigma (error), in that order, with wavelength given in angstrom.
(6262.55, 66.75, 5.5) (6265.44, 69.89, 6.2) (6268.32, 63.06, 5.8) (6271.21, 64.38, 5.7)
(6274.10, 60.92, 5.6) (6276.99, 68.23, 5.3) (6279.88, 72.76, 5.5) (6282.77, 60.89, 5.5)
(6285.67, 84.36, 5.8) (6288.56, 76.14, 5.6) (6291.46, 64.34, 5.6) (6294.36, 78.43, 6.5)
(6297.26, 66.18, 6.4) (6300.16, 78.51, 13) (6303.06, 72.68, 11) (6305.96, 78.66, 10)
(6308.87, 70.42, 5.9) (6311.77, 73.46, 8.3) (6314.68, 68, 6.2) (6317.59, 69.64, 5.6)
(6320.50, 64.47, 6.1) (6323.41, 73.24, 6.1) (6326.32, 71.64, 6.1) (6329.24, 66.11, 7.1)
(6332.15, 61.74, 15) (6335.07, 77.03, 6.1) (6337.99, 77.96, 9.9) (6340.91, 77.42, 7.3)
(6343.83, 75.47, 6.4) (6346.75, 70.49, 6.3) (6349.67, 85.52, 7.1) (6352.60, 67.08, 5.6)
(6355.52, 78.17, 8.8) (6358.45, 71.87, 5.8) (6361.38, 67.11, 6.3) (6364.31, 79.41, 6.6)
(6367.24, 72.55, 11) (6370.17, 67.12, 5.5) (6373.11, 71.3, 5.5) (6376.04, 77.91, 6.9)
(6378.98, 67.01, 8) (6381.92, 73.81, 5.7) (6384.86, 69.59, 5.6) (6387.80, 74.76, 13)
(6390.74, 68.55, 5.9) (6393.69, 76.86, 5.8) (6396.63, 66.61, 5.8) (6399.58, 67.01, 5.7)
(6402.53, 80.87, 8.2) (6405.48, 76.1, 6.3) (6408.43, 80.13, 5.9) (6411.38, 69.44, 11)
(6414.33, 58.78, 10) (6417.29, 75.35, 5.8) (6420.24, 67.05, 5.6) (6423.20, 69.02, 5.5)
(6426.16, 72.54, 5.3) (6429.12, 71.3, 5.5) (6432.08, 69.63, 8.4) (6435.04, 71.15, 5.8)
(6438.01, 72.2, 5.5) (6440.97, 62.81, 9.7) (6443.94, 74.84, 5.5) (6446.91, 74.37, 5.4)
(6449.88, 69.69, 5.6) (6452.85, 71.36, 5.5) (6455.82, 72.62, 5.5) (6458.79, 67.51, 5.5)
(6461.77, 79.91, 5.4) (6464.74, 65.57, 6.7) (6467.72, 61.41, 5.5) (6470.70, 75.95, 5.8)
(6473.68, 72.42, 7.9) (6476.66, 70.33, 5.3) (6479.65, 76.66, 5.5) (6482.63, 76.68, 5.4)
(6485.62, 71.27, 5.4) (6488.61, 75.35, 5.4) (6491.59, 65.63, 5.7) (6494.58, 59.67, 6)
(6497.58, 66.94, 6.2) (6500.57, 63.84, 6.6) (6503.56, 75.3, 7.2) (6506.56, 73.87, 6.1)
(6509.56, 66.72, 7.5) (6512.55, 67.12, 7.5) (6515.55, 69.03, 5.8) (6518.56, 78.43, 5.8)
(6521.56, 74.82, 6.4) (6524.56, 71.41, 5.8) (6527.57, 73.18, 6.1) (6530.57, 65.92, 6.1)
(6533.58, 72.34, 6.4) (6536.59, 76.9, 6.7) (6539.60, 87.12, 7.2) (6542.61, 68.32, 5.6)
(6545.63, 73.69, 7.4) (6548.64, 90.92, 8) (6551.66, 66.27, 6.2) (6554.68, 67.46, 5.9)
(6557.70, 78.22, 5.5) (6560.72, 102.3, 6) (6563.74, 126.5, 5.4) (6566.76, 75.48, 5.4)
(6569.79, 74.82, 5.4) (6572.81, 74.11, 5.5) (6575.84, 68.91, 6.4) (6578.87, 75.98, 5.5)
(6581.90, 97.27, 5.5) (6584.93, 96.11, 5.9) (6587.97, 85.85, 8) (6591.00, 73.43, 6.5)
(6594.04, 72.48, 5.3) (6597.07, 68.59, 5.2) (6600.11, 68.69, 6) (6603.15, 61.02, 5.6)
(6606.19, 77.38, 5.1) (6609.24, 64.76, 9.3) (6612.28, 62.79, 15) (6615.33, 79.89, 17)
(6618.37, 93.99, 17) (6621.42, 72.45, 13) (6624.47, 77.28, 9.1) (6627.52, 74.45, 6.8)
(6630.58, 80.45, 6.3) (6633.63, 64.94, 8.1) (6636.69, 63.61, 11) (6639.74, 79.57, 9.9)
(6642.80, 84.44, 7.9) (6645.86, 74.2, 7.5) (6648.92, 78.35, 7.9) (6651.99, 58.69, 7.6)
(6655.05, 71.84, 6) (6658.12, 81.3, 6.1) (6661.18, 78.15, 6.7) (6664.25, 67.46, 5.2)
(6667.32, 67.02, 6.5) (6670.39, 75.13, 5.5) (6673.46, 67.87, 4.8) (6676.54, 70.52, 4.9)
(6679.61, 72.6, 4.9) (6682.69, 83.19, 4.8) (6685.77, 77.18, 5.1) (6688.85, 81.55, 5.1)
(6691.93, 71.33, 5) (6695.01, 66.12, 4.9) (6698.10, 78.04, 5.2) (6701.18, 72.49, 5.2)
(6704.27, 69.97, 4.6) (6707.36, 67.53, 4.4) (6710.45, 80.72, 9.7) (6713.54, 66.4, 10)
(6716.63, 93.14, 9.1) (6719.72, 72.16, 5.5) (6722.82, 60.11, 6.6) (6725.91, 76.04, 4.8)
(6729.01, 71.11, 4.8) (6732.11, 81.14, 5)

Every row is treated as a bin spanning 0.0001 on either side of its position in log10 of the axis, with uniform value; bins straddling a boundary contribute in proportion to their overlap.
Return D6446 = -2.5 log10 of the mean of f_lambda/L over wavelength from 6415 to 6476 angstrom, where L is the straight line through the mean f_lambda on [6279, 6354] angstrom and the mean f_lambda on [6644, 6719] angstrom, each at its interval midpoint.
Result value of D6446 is 0.03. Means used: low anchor 72.4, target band 70.7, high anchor 73.8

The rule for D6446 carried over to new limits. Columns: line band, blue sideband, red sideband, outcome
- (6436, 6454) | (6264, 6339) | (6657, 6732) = 0.01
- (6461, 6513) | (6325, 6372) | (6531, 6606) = 0.10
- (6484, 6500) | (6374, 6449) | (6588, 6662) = 0.07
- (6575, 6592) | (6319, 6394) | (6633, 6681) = -0.16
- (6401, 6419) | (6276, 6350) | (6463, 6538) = -0.03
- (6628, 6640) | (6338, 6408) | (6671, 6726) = 0.03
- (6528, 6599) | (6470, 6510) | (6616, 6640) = -0.09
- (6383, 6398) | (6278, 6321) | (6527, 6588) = 0.06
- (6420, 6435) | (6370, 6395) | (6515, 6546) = 0.04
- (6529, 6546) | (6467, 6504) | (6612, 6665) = -0.03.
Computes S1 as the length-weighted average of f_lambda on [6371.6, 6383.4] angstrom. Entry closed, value 72.5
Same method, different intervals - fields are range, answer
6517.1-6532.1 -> 72.8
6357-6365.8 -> 72.8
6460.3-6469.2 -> 69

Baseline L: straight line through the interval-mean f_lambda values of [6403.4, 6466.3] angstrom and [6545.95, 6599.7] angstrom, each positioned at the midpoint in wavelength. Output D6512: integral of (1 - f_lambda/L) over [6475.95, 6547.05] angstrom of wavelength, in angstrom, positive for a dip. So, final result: 4.8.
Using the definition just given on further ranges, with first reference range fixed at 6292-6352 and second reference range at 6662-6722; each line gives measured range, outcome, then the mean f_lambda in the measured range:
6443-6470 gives 0.8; 70.9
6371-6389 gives 0.2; 72.2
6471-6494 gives 0.2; 72.3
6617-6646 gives -1.2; 76.5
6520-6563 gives -2.4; 77.3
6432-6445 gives 0.5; 70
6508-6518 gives 0.6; 68.7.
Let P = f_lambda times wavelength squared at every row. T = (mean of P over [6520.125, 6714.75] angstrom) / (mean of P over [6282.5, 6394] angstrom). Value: 1.14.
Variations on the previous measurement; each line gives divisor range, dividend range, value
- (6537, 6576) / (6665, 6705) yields 0.94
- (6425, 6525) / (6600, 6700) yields 1.10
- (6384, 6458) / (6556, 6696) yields 1.14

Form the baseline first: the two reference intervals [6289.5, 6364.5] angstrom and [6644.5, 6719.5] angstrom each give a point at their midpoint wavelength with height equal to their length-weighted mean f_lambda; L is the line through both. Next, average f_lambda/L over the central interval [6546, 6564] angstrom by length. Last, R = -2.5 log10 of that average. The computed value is -0.16 mag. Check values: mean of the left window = 72.4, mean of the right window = 73.8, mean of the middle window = 85.1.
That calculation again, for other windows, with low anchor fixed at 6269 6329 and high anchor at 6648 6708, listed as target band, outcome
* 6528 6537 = 0.011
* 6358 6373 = -0.008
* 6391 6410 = -0.044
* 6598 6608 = 0.055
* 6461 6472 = 0.024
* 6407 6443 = 0.021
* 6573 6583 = -0.099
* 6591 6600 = 0.024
